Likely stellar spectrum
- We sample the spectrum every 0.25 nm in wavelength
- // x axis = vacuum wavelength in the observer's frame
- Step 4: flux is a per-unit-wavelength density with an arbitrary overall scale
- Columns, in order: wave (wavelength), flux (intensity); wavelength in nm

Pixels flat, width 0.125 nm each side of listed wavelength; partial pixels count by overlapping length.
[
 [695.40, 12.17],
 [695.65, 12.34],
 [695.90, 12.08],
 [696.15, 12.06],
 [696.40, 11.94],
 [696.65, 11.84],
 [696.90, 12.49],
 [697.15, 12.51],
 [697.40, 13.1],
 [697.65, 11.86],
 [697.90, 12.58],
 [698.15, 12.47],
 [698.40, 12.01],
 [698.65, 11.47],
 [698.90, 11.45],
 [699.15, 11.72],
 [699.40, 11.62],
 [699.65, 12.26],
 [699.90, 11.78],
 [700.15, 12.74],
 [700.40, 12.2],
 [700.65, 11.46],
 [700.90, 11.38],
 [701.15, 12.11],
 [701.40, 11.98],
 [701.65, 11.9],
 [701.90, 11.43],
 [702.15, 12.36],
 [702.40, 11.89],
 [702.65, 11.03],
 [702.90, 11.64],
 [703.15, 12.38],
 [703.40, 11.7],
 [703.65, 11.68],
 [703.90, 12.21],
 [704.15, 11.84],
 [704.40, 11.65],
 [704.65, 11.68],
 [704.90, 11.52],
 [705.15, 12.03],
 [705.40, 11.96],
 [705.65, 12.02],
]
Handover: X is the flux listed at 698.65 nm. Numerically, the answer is 11.47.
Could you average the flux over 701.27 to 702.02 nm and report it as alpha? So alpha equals 11.8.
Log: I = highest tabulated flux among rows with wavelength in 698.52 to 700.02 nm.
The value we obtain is 12.26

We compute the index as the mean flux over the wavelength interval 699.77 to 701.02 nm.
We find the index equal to 11.9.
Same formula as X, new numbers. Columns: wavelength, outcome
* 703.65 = 11.68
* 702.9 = 11.64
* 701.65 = 11.9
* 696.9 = 12.49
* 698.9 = 11.45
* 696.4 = 11.94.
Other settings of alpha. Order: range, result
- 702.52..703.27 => 11.7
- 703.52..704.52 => 11.8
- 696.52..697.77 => 12.4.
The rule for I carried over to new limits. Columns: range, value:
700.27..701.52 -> 12.2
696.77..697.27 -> 12.51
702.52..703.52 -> 12.38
